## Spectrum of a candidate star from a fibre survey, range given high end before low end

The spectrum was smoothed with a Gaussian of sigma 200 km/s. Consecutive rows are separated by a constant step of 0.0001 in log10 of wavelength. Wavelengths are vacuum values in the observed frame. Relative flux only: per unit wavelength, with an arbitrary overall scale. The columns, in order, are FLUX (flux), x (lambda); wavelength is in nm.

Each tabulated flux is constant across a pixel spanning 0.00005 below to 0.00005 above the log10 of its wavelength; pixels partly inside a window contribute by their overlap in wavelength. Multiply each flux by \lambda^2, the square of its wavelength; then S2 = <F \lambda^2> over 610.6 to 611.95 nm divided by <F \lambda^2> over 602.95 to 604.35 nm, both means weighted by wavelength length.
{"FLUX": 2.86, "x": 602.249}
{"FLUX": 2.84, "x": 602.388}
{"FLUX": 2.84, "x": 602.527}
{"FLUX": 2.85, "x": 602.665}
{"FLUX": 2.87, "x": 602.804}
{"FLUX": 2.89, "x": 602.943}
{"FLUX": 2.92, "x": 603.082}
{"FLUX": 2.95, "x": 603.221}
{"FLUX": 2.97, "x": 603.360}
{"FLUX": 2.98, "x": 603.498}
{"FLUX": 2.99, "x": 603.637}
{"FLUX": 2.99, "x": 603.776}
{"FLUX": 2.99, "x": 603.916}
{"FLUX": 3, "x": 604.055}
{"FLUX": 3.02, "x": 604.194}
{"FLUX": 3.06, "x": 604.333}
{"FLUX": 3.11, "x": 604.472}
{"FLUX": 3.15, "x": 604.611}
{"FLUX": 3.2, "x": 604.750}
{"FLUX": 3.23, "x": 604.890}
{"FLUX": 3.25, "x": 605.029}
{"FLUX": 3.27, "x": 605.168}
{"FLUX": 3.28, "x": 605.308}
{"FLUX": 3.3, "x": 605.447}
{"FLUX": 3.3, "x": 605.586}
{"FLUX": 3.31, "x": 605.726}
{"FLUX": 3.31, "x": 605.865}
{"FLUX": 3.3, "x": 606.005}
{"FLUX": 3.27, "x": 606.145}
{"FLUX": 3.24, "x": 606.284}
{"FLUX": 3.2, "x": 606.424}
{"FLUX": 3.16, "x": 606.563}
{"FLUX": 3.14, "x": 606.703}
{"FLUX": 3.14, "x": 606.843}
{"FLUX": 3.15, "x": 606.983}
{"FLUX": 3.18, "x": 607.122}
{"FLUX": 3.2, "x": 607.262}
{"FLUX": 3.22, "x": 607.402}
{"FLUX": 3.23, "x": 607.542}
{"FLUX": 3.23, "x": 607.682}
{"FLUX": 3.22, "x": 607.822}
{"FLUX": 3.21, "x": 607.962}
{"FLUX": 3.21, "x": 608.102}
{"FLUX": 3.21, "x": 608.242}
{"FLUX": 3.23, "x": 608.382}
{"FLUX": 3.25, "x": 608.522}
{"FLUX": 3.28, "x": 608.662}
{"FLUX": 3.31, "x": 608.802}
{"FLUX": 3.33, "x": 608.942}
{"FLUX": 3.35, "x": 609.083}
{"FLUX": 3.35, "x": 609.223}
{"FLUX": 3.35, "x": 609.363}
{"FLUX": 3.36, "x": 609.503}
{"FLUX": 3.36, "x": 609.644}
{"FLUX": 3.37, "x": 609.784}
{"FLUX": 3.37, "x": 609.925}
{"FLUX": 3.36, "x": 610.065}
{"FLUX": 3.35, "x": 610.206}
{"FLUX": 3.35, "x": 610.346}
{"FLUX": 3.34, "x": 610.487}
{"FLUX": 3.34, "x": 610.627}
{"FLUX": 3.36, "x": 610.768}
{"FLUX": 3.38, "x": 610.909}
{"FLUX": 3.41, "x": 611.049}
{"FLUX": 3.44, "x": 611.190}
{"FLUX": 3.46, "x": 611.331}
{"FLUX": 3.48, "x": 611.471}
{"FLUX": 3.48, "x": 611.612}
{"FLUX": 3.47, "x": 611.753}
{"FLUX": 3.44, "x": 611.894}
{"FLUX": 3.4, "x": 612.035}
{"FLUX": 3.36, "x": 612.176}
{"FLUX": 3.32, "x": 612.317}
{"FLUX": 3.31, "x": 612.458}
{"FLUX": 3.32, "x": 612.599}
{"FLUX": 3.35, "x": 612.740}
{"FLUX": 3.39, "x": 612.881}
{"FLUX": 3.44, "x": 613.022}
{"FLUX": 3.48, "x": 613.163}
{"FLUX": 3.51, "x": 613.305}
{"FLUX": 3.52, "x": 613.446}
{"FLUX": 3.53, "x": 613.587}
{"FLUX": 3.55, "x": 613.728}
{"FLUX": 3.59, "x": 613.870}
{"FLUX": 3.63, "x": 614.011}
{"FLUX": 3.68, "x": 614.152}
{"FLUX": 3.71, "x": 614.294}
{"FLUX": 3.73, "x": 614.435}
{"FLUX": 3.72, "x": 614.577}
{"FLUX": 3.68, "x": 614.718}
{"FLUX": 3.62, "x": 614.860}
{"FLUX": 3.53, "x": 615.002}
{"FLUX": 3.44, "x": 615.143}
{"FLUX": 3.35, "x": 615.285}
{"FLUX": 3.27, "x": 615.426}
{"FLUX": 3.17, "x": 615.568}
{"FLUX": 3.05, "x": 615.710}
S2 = 1.18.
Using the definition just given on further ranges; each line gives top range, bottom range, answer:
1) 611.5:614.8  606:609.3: 1.10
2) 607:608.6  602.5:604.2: 1.11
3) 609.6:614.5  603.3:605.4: 1.14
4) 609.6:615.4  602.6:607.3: 1.14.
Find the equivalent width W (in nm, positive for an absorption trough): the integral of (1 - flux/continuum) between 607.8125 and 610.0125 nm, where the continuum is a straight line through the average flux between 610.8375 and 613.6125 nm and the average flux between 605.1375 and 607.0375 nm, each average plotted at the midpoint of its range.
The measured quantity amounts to 0.016 nm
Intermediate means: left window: 3.24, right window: 3.42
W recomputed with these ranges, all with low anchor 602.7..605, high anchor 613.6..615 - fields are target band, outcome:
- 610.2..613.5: 0.09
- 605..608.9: -0.04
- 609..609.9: 0.00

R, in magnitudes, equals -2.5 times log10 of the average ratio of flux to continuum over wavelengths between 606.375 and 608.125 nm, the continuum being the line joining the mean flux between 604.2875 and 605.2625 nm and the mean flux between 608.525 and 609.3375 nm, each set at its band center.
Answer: 0.03 mag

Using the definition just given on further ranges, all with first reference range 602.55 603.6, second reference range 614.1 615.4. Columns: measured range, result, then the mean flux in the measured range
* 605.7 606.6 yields -0.06 mag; 3.26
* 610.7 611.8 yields -0.01 mag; 3.44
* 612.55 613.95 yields 0.01 mag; 3.47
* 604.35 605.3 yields -0.06 mag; 3.2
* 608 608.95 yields -0.01 mag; 3.26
